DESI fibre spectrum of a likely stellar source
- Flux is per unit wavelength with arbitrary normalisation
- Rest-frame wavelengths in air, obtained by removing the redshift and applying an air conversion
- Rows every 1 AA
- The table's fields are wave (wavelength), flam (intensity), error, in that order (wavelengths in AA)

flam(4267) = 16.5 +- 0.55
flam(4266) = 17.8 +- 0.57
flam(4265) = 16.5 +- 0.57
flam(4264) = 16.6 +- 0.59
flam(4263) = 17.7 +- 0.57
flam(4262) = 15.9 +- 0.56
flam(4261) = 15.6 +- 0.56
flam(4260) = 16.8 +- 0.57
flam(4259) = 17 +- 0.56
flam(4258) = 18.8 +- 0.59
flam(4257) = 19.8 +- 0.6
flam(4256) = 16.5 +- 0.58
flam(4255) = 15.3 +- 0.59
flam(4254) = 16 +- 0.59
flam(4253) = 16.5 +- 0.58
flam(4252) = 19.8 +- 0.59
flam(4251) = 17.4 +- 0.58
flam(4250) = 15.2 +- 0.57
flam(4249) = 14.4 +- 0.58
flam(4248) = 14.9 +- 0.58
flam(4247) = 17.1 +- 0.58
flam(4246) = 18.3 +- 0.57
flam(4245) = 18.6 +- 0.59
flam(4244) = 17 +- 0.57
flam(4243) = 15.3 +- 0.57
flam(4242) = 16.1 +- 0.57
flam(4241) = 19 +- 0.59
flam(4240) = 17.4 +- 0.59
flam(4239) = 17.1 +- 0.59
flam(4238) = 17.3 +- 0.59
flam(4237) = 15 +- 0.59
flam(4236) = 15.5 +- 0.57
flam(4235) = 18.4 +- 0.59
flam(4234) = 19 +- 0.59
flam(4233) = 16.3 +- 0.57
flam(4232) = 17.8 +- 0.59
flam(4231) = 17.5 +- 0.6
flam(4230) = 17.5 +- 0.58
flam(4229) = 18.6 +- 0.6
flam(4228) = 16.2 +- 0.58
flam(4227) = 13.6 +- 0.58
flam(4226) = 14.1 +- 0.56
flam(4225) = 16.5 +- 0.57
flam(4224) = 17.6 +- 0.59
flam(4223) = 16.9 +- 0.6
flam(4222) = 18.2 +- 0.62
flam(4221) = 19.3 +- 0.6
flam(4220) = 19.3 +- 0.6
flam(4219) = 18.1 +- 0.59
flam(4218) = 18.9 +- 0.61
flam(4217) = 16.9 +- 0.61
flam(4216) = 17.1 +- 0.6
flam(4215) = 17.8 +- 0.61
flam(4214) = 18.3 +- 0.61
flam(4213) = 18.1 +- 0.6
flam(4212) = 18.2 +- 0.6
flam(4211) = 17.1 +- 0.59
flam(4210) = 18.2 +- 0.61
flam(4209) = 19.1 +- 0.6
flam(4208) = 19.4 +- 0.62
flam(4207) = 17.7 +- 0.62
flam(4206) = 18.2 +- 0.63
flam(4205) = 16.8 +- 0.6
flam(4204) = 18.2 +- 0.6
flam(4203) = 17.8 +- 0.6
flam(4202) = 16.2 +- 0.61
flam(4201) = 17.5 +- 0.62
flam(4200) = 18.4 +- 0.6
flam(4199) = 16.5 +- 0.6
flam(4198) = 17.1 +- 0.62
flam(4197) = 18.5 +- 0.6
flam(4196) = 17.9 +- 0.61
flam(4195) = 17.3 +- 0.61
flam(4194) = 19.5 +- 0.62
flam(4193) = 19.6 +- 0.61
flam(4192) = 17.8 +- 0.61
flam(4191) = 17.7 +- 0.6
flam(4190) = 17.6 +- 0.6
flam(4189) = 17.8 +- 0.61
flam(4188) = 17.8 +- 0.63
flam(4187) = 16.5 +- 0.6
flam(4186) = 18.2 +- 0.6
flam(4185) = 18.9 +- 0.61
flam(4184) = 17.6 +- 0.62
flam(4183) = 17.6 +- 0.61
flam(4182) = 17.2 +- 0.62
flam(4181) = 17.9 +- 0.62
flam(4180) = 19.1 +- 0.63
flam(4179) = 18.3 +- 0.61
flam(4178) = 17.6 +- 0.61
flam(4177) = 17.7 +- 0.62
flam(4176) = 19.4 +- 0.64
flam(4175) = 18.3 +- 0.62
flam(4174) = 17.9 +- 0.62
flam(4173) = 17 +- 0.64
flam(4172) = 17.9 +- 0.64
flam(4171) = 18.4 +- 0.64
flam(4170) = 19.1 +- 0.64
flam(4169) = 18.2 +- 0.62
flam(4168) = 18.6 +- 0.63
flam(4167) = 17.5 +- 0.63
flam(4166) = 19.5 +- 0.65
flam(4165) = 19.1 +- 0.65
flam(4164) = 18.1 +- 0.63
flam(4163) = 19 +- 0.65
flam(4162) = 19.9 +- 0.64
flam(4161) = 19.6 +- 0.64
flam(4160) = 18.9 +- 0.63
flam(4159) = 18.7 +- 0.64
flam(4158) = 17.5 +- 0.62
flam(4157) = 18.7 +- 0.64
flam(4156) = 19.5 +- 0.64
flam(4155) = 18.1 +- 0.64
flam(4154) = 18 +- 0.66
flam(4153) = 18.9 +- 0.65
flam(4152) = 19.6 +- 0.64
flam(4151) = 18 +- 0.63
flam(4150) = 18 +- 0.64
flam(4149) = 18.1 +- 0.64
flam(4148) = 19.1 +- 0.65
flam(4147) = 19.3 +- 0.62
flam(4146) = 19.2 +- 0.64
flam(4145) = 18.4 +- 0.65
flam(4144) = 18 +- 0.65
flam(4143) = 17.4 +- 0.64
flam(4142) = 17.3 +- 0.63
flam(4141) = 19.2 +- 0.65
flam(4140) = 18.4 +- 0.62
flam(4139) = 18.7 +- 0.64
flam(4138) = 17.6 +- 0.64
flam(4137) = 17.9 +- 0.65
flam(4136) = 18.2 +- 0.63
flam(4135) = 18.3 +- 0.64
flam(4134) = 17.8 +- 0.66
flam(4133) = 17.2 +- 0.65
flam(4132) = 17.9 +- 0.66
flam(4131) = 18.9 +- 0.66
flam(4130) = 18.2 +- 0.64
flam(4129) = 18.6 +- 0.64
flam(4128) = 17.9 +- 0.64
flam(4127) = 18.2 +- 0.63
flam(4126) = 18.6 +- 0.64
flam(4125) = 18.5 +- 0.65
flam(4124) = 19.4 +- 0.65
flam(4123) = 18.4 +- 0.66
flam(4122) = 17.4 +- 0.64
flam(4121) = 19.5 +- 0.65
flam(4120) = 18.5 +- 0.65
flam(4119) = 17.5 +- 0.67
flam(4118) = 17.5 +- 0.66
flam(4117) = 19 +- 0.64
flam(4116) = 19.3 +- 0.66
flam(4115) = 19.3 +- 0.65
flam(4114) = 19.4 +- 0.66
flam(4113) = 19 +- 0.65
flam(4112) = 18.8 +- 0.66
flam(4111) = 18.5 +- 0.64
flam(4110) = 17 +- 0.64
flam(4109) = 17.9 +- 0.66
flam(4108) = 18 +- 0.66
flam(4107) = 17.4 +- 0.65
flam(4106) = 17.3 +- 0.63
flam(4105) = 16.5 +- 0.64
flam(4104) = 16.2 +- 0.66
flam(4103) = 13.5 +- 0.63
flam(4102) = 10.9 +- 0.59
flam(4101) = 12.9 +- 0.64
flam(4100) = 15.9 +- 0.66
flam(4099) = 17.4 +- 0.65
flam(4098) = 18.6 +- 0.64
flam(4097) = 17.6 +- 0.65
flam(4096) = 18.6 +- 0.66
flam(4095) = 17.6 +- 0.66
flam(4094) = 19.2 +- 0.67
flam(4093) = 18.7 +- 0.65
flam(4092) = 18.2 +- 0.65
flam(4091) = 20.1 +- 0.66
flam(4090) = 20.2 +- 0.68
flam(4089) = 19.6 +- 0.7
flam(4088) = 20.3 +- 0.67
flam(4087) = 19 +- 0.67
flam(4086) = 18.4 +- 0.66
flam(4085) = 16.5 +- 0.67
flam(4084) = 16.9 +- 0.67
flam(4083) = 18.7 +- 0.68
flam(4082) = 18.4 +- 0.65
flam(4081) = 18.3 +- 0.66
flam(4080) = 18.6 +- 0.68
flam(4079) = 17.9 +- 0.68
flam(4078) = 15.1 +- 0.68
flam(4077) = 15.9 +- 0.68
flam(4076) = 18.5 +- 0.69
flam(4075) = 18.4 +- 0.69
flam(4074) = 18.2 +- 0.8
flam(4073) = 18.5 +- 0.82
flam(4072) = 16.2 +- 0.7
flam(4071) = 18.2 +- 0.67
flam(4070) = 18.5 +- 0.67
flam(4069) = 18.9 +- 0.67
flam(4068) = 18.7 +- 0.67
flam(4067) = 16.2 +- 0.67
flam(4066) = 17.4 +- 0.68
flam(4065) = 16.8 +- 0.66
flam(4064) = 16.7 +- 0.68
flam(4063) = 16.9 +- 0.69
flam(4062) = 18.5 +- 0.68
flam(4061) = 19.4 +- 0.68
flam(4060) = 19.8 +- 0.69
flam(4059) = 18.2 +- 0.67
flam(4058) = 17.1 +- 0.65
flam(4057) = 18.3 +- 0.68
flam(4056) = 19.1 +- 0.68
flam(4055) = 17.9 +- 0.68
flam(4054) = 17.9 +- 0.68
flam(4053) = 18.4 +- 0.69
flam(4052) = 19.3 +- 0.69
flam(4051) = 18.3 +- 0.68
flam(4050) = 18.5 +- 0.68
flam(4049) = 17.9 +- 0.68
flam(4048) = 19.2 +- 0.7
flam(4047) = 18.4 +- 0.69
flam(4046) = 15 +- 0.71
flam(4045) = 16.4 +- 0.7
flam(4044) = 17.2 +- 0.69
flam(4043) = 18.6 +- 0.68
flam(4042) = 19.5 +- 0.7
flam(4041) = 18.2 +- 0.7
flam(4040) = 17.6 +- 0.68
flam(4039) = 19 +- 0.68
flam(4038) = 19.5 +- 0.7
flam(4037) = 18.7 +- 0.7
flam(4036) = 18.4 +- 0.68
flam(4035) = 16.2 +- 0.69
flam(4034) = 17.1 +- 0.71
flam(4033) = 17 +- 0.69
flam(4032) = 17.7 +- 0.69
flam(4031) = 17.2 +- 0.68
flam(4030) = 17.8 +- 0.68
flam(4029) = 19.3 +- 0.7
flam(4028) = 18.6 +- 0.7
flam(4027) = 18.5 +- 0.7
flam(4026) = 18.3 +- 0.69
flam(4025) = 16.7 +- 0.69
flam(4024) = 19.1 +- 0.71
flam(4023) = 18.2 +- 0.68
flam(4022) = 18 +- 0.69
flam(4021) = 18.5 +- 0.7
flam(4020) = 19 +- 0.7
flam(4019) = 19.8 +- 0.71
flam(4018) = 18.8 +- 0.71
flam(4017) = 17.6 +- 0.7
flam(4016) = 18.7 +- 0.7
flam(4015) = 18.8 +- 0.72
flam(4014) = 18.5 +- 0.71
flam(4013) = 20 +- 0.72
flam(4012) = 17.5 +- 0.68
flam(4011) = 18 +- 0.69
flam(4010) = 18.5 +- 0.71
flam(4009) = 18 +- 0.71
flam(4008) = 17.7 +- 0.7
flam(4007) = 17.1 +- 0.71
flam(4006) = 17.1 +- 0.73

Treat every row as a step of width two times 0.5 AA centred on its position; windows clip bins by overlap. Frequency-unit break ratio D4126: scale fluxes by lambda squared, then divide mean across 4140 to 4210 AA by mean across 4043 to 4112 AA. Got 1.08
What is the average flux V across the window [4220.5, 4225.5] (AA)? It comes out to 17.7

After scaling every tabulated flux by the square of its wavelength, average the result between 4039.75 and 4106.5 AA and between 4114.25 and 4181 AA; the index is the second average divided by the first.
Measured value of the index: 1.1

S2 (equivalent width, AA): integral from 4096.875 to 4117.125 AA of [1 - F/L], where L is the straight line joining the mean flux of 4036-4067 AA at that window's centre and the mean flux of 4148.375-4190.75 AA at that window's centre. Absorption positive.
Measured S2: 1.2 AA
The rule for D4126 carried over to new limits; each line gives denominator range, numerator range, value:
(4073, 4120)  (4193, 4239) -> 1.05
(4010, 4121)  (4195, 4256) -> 1.04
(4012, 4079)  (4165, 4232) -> 1.06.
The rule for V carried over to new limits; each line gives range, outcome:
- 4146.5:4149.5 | 18.8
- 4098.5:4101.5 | 15.4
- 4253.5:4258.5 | 17.3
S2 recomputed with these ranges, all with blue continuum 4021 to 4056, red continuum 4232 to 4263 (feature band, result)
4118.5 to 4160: -2.0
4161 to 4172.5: -0.9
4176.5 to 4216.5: -1.6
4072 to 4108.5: 0.5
